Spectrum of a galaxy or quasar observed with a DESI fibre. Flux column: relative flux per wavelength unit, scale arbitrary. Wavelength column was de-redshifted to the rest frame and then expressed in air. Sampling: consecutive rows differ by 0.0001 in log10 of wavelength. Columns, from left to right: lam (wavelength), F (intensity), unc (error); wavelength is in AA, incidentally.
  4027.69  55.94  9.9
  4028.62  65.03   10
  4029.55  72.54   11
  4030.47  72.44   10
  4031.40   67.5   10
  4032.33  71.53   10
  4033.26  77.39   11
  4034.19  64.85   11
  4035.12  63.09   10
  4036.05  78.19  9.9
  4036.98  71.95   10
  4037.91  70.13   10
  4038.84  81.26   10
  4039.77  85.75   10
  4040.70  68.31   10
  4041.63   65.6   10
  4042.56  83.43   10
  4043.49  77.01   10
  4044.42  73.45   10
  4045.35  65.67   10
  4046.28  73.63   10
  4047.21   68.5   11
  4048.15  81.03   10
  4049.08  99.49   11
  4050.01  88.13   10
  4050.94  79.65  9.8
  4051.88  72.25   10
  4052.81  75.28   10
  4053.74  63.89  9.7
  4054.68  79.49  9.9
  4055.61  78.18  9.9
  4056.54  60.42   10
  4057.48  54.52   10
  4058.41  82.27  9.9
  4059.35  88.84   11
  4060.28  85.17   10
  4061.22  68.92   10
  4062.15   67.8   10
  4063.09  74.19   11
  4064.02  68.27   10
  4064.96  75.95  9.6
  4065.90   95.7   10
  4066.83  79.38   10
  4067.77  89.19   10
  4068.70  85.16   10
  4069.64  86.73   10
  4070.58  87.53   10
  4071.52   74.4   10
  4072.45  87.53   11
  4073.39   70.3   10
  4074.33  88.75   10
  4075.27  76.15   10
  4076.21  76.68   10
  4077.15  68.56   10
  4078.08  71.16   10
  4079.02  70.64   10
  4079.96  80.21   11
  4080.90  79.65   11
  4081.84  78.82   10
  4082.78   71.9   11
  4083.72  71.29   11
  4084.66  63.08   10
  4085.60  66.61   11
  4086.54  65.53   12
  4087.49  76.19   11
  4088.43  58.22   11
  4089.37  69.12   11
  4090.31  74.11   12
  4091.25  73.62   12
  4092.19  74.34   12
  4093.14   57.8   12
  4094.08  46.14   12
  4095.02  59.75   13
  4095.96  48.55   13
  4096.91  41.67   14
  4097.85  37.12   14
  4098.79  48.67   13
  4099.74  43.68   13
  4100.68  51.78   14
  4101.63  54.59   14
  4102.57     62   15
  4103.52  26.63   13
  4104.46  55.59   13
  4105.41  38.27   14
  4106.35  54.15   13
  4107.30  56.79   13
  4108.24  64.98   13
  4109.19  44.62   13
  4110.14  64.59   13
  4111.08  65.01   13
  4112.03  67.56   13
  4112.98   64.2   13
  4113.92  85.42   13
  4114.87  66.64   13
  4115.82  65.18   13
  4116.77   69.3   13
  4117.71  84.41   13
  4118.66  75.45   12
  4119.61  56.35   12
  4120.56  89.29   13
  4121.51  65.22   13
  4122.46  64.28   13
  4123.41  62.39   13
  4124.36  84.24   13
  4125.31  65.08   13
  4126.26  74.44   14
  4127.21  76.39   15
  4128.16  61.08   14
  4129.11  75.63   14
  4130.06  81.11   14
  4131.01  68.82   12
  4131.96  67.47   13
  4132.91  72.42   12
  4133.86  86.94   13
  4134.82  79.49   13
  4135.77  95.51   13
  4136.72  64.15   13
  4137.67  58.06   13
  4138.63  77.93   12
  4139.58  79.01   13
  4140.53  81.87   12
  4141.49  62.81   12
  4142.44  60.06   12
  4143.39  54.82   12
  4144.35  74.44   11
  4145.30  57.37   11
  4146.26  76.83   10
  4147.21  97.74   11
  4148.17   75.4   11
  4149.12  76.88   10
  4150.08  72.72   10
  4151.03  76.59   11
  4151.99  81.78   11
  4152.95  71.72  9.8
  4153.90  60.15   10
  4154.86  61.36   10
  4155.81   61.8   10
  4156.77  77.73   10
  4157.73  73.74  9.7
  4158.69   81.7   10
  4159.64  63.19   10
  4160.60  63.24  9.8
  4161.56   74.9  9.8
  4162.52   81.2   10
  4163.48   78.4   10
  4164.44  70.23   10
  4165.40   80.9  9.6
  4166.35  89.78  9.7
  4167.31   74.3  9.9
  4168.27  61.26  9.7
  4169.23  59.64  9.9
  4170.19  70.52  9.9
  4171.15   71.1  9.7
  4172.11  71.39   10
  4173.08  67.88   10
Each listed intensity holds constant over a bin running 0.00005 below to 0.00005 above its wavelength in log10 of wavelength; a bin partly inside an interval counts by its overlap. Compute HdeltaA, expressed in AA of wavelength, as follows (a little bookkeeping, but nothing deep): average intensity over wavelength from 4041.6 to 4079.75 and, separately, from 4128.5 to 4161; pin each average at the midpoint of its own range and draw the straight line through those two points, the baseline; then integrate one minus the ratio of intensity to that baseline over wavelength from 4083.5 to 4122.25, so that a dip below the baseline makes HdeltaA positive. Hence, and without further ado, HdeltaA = 7.2 AA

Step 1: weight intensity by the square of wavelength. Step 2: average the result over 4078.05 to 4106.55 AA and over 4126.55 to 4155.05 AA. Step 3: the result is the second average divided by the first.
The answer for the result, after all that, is 1.24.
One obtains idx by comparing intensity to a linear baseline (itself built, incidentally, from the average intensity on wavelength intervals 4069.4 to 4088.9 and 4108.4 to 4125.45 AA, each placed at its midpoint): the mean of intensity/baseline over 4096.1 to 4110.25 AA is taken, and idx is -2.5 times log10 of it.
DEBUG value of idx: 0.40 mag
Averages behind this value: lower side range 74.6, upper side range 68.8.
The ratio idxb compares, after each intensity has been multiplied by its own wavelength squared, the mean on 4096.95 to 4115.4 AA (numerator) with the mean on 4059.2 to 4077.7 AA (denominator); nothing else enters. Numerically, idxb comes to 0.7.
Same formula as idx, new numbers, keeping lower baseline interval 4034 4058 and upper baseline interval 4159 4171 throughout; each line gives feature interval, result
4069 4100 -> 0.082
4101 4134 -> 0.112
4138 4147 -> 0.040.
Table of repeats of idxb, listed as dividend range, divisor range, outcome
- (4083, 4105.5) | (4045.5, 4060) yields 0.77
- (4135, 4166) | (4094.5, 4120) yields 1.29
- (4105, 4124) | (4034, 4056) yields 0.90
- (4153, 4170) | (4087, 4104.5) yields 1.32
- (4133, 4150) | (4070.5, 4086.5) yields 1.02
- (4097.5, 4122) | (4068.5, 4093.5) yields 0.82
